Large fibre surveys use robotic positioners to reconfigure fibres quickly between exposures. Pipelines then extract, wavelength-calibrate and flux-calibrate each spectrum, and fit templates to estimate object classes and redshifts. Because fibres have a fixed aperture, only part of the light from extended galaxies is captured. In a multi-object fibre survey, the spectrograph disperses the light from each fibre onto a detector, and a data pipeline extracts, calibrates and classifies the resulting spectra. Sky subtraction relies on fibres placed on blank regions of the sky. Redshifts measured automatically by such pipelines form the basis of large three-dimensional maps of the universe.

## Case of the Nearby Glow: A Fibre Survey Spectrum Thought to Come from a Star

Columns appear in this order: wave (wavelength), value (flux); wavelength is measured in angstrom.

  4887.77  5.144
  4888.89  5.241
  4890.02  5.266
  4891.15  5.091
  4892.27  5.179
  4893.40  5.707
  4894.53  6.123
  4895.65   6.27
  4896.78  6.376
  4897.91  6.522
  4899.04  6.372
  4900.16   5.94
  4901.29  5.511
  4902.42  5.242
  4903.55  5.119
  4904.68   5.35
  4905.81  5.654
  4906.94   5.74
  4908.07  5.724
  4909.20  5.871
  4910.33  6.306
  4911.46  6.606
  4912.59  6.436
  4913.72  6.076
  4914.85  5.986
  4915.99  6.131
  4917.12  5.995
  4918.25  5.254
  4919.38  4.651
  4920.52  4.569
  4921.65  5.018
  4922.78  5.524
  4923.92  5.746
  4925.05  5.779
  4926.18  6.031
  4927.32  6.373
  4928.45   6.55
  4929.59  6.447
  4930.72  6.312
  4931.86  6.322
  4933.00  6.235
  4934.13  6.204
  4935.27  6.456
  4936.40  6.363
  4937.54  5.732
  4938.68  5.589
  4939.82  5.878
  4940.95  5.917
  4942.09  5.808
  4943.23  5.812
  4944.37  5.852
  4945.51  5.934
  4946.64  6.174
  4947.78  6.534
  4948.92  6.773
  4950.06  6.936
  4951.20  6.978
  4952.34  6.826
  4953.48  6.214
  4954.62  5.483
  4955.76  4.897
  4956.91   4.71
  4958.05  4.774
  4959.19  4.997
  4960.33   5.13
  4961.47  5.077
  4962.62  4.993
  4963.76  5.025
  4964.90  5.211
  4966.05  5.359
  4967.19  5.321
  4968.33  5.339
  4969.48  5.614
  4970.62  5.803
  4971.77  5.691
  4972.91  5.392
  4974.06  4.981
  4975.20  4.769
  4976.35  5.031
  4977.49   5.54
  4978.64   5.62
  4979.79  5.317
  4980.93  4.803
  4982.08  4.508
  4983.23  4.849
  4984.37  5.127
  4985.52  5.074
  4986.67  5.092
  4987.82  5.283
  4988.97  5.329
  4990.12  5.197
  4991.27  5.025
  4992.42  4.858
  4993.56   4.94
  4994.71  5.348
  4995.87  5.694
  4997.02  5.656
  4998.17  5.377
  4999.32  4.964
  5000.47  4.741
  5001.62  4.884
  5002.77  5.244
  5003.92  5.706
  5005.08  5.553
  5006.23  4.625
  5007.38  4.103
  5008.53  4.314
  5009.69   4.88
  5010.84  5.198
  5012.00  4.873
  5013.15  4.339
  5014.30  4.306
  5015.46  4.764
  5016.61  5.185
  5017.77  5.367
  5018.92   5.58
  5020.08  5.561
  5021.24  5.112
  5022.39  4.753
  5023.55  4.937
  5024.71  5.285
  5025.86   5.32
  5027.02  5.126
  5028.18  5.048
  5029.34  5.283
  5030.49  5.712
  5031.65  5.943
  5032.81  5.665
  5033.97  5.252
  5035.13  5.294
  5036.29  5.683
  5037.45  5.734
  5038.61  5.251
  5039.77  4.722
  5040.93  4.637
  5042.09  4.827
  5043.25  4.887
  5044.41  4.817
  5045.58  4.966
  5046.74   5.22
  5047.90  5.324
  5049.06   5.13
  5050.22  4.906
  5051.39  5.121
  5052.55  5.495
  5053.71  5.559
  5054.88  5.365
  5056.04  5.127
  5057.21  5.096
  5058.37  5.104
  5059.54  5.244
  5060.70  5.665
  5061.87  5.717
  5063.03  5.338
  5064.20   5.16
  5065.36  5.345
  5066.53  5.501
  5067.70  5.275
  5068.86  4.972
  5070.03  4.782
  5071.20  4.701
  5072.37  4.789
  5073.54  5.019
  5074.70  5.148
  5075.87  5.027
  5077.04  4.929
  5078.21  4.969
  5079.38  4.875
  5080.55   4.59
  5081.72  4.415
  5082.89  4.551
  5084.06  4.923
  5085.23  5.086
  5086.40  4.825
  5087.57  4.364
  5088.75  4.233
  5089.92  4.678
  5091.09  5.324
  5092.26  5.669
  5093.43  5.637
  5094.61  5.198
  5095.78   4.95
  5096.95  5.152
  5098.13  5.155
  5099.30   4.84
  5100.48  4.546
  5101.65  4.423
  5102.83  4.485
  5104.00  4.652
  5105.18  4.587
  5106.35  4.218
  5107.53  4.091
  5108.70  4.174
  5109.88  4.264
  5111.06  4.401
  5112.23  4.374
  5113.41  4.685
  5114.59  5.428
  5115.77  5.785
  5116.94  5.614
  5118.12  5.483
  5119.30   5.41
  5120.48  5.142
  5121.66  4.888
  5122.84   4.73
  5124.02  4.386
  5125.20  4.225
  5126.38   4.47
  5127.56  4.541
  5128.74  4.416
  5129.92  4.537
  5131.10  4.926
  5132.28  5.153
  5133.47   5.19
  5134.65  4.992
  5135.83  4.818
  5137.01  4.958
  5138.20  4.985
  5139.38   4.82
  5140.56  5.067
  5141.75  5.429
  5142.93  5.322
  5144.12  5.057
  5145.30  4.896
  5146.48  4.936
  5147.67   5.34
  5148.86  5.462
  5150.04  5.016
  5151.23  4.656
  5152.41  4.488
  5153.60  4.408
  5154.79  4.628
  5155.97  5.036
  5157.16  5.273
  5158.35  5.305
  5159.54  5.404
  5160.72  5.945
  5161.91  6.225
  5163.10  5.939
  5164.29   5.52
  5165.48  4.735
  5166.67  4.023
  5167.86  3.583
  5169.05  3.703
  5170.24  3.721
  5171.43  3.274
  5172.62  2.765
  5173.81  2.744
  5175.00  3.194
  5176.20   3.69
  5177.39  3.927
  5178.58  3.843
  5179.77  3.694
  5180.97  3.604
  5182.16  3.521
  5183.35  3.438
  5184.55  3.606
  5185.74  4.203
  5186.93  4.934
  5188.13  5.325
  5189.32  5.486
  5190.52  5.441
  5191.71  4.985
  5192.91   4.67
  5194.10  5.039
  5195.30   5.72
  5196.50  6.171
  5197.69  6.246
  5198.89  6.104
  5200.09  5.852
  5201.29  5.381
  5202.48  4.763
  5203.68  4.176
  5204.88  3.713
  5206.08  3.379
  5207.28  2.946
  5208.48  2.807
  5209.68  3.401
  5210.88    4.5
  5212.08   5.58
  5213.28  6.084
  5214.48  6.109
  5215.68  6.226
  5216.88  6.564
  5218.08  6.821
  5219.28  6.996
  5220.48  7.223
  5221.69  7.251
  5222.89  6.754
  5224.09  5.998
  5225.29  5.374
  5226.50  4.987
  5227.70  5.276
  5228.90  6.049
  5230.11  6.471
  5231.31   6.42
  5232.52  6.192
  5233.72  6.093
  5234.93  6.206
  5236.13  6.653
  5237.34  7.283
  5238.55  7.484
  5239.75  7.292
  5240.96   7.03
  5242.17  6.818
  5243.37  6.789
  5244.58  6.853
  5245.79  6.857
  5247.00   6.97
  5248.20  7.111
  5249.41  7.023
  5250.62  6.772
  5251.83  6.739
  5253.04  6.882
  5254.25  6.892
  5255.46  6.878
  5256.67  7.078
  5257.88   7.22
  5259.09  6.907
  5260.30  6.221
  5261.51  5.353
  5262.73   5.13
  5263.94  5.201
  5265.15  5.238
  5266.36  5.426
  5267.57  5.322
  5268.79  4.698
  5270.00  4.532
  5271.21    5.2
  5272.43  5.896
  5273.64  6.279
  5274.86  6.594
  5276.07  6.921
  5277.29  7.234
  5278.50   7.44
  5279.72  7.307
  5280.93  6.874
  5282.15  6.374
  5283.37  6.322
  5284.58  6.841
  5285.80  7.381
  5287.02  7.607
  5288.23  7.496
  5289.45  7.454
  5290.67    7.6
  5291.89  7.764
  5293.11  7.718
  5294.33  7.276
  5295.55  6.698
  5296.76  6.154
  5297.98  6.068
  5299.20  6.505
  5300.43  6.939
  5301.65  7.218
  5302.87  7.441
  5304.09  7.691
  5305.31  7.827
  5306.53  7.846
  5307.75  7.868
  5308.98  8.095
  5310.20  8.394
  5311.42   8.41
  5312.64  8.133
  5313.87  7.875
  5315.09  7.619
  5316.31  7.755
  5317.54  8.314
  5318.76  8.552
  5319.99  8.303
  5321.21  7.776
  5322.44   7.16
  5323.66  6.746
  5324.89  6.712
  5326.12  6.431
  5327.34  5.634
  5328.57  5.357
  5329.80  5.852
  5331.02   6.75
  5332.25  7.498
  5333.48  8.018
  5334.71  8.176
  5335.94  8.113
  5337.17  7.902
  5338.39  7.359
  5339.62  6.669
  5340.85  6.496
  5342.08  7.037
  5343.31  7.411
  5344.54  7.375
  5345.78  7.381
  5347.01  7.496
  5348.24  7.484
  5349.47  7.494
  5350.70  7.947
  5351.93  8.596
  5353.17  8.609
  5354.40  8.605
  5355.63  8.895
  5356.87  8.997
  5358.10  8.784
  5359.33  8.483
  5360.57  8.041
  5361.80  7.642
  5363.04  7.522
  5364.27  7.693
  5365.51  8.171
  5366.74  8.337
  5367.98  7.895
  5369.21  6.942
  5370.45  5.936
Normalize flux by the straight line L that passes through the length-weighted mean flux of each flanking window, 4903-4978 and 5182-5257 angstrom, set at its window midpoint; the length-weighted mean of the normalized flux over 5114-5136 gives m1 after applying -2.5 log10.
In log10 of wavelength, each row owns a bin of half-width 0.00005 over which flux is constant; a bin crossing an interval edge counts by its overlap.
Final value 0.17 mag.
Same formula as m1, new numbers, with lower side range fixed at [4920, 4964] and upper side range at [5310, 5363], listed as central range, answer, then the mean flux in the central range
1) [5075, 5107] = 0.33 mag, 4.83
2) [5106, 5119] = 0.35 mag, 4.8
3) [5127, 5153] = 0.33 mag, 4.96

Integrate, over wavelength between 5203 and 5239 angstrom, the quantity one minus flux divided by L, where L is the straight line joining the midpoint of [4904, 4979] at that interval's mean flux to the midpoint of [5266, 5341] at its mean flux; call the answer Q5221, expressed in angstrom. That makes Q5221 5.76 angstrom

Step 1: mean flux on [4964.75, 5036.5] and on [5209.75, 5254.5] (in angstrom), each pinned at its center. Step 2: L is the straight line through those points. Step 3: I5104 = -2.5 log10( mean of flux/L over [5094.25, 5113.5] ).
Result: 0.24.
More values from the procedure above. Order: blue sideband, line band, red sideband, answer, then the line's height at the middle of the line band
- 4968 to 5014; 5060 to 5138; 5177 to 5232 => 0.053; 5.14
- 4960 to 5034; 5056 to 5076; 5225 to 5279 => 0.062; 5.47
